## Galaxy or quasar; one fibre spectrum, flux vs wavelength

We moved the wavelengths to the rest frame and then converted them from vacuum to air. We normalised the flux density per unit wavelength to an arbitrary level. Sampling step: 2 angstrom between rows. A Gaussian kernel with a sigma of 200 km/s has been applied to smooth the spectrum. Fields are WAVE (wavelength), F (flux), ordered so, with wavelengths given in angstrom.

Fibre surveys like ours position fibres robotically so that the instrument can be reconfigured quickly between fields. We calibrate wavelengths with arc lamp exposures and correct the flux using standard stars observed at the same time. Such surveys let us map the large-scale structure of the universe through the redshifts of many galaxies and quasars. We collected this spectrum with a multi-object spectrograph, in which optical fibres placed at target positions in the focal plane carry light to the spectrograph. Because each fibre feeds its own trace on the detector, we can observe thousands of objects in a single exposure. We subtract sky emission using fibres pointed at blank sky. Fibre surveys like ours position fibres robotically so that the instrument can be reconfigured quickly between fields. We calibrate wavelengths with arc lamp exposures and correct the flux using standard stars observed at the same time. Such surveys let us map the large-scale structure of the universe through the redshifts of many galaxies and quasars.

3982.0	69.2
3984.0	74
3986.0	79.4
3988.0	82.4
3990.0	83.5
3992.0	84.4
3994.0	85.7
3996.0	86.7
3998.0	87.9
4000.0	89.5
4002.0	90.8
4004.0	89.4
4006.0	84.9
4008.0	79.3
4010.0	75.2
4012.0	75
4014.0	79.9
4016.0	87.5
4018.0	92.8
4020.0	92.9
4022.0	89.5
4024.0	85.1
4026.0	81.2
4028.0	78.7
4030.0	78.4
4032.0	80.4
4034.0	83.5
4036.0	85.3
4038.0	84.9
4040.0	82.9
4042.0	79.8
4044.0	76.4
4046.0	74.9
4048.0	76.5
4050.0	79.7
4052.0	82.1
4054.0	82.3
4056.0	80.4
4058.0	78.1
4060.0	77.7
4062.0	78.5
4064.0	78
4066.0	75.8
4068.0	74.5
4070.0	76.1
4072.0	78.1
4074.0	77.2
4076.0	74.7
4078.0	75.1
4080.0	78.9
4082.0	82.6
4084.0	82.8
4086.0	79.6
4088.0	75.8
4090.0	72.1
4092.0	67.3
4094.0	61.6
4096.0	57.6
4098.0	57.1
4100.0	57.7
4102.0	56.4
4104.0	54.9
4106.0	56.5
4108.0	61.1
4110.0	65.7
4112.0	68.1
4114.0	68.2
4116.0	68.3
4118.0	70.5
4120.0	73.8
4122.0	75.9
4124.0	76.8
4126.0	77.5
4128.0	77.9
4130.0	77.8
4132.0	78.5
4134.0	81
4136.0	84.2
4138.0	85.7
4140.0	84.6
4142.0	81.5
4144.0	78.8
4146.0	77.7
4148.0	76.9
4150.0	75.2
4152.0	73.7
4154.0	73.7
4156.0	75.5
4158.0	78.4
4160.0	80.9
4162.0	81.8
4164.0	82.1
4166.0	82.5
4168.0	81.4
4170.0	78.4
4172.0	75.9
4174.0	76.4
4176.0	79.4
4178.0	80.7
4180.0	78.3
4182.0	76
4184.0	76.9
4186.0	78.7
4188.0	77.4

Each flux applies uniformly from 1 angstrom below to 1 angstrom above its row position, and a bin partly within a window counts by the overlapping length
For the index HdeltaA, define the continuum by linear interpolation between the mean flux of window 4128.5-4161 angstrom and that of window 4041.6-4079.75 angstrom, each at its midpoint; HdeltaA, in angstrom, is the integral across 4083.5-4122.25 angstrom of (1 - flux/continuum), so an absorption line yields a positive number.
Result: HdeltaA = 6.0 angstrom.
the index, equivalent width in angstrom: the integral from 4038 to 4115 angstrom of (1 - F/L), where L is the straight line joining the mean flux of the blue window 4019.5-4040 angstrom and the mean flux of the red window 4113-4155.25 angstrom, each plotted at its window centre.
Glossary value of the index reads 7.6 angstrom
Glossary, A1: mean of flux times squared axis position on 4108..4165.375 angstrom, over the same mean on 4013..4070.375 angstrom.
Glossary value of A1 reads 0.99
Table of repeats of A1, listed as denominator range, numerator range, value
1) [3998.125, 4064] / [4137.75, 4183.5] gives 1.02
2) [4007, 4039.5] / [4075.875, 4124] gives 0.86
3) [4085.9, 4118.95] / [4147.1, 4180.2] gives 1.26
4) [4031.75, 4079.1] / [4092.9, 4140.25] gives 0.91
